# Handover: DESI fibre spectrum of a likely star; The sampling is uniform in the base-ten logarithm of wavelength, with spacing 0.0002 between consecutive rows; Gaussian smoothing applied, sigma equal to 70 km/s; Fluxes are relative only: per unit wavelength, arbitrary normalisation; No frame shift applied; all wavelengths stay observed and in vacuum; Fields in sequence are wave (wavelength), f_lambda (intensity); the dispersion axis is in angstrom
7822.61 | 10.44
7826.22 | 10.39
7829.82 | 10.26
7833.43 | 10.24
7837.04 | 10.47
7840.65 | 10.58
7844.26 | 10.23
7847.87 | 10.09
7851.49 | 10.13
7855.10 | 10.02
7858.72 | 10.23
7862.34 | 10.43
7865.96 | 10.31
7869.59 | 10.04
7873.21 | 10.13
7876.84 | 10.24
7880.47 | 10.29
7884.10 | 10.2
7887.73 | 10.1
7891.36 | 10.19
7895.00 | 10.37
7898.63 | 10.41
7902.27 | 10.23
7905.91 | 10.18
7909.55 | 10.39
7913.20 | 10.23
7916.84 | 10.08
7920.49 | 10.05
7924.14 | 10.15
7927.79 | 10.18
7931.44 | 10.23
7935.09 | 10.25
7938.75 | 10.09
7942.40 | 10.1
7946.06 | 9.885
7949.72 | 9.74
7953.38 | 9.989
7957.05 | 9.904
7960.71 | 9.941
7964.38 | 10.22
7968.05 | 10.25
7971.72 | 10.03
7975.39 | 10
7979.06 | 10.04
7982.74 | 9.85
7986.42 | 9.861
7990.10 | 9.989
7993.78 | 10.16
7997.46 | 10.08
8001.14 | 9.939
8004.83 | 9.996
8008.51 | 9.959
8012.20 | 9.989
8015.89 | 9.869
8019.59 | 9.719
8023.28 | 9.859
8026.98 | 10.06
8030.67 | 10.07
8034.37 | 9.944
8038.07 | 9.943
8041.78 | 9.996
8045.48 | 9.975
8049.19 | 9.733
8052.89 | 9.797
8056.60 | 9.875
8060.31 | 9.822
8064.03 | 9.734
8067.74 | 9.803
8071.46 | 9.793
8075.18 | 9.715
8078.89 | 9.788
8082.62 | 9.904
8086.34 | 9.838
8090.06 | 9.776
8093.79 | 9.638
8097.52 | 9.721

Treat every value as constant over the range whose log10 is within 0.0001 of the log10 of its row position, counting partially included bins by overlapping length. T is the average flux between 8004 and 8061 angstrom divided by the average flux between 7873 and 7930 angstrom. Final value 1.0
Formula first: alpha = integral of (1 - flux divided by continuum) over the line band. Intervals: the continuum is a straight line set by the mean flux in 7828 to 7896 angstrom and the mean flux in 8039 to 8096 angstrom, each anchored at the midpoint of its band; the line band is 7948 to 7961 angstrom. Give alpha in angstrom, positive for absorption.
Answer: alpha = 0.20 angstrom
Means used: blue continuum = 10.2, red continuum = 9.81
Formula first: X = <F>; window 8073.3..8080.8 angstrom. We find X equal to 9.75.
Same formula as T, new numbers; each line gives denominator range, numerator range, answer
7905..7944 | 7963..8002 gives 0.99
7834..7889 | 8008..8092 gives 0.96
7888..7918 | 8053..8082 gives 0.95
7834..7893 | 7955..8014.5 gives 0.98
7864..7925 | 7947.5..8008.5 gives 0.98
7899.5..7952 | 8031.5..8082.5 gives 0.97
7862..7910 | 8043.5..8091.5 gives 0.96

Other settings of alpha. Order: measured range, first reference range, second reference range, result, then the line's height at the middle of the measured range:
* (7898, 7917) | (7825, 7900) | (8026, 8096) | -0.2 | 10.2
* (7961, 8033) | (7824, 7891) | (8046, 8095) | -0.3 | 9.95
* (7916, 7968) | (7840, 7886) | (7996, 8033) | 0.1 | 10.1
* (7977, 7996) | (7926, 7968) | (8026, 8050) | 0.1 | 10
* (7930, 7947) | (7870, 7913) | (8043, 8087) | 0.0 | 10.1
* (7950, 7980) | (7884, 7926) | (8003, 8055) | 0.1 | 10.1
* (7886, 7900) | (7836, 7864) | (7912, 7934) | -0.1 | 10.2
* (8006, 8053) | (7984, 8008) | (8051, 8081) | -0.1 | 9.9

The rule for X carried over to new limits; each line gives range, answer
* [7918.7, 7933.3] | 10.2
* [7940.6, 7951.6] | 9.91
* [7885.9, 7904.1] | 10.3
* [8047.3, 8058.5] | 9.81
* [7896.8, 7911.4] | 10.3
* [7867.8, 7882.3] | 10.2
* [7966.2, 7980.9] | 10.1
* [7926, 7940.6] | 10.2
